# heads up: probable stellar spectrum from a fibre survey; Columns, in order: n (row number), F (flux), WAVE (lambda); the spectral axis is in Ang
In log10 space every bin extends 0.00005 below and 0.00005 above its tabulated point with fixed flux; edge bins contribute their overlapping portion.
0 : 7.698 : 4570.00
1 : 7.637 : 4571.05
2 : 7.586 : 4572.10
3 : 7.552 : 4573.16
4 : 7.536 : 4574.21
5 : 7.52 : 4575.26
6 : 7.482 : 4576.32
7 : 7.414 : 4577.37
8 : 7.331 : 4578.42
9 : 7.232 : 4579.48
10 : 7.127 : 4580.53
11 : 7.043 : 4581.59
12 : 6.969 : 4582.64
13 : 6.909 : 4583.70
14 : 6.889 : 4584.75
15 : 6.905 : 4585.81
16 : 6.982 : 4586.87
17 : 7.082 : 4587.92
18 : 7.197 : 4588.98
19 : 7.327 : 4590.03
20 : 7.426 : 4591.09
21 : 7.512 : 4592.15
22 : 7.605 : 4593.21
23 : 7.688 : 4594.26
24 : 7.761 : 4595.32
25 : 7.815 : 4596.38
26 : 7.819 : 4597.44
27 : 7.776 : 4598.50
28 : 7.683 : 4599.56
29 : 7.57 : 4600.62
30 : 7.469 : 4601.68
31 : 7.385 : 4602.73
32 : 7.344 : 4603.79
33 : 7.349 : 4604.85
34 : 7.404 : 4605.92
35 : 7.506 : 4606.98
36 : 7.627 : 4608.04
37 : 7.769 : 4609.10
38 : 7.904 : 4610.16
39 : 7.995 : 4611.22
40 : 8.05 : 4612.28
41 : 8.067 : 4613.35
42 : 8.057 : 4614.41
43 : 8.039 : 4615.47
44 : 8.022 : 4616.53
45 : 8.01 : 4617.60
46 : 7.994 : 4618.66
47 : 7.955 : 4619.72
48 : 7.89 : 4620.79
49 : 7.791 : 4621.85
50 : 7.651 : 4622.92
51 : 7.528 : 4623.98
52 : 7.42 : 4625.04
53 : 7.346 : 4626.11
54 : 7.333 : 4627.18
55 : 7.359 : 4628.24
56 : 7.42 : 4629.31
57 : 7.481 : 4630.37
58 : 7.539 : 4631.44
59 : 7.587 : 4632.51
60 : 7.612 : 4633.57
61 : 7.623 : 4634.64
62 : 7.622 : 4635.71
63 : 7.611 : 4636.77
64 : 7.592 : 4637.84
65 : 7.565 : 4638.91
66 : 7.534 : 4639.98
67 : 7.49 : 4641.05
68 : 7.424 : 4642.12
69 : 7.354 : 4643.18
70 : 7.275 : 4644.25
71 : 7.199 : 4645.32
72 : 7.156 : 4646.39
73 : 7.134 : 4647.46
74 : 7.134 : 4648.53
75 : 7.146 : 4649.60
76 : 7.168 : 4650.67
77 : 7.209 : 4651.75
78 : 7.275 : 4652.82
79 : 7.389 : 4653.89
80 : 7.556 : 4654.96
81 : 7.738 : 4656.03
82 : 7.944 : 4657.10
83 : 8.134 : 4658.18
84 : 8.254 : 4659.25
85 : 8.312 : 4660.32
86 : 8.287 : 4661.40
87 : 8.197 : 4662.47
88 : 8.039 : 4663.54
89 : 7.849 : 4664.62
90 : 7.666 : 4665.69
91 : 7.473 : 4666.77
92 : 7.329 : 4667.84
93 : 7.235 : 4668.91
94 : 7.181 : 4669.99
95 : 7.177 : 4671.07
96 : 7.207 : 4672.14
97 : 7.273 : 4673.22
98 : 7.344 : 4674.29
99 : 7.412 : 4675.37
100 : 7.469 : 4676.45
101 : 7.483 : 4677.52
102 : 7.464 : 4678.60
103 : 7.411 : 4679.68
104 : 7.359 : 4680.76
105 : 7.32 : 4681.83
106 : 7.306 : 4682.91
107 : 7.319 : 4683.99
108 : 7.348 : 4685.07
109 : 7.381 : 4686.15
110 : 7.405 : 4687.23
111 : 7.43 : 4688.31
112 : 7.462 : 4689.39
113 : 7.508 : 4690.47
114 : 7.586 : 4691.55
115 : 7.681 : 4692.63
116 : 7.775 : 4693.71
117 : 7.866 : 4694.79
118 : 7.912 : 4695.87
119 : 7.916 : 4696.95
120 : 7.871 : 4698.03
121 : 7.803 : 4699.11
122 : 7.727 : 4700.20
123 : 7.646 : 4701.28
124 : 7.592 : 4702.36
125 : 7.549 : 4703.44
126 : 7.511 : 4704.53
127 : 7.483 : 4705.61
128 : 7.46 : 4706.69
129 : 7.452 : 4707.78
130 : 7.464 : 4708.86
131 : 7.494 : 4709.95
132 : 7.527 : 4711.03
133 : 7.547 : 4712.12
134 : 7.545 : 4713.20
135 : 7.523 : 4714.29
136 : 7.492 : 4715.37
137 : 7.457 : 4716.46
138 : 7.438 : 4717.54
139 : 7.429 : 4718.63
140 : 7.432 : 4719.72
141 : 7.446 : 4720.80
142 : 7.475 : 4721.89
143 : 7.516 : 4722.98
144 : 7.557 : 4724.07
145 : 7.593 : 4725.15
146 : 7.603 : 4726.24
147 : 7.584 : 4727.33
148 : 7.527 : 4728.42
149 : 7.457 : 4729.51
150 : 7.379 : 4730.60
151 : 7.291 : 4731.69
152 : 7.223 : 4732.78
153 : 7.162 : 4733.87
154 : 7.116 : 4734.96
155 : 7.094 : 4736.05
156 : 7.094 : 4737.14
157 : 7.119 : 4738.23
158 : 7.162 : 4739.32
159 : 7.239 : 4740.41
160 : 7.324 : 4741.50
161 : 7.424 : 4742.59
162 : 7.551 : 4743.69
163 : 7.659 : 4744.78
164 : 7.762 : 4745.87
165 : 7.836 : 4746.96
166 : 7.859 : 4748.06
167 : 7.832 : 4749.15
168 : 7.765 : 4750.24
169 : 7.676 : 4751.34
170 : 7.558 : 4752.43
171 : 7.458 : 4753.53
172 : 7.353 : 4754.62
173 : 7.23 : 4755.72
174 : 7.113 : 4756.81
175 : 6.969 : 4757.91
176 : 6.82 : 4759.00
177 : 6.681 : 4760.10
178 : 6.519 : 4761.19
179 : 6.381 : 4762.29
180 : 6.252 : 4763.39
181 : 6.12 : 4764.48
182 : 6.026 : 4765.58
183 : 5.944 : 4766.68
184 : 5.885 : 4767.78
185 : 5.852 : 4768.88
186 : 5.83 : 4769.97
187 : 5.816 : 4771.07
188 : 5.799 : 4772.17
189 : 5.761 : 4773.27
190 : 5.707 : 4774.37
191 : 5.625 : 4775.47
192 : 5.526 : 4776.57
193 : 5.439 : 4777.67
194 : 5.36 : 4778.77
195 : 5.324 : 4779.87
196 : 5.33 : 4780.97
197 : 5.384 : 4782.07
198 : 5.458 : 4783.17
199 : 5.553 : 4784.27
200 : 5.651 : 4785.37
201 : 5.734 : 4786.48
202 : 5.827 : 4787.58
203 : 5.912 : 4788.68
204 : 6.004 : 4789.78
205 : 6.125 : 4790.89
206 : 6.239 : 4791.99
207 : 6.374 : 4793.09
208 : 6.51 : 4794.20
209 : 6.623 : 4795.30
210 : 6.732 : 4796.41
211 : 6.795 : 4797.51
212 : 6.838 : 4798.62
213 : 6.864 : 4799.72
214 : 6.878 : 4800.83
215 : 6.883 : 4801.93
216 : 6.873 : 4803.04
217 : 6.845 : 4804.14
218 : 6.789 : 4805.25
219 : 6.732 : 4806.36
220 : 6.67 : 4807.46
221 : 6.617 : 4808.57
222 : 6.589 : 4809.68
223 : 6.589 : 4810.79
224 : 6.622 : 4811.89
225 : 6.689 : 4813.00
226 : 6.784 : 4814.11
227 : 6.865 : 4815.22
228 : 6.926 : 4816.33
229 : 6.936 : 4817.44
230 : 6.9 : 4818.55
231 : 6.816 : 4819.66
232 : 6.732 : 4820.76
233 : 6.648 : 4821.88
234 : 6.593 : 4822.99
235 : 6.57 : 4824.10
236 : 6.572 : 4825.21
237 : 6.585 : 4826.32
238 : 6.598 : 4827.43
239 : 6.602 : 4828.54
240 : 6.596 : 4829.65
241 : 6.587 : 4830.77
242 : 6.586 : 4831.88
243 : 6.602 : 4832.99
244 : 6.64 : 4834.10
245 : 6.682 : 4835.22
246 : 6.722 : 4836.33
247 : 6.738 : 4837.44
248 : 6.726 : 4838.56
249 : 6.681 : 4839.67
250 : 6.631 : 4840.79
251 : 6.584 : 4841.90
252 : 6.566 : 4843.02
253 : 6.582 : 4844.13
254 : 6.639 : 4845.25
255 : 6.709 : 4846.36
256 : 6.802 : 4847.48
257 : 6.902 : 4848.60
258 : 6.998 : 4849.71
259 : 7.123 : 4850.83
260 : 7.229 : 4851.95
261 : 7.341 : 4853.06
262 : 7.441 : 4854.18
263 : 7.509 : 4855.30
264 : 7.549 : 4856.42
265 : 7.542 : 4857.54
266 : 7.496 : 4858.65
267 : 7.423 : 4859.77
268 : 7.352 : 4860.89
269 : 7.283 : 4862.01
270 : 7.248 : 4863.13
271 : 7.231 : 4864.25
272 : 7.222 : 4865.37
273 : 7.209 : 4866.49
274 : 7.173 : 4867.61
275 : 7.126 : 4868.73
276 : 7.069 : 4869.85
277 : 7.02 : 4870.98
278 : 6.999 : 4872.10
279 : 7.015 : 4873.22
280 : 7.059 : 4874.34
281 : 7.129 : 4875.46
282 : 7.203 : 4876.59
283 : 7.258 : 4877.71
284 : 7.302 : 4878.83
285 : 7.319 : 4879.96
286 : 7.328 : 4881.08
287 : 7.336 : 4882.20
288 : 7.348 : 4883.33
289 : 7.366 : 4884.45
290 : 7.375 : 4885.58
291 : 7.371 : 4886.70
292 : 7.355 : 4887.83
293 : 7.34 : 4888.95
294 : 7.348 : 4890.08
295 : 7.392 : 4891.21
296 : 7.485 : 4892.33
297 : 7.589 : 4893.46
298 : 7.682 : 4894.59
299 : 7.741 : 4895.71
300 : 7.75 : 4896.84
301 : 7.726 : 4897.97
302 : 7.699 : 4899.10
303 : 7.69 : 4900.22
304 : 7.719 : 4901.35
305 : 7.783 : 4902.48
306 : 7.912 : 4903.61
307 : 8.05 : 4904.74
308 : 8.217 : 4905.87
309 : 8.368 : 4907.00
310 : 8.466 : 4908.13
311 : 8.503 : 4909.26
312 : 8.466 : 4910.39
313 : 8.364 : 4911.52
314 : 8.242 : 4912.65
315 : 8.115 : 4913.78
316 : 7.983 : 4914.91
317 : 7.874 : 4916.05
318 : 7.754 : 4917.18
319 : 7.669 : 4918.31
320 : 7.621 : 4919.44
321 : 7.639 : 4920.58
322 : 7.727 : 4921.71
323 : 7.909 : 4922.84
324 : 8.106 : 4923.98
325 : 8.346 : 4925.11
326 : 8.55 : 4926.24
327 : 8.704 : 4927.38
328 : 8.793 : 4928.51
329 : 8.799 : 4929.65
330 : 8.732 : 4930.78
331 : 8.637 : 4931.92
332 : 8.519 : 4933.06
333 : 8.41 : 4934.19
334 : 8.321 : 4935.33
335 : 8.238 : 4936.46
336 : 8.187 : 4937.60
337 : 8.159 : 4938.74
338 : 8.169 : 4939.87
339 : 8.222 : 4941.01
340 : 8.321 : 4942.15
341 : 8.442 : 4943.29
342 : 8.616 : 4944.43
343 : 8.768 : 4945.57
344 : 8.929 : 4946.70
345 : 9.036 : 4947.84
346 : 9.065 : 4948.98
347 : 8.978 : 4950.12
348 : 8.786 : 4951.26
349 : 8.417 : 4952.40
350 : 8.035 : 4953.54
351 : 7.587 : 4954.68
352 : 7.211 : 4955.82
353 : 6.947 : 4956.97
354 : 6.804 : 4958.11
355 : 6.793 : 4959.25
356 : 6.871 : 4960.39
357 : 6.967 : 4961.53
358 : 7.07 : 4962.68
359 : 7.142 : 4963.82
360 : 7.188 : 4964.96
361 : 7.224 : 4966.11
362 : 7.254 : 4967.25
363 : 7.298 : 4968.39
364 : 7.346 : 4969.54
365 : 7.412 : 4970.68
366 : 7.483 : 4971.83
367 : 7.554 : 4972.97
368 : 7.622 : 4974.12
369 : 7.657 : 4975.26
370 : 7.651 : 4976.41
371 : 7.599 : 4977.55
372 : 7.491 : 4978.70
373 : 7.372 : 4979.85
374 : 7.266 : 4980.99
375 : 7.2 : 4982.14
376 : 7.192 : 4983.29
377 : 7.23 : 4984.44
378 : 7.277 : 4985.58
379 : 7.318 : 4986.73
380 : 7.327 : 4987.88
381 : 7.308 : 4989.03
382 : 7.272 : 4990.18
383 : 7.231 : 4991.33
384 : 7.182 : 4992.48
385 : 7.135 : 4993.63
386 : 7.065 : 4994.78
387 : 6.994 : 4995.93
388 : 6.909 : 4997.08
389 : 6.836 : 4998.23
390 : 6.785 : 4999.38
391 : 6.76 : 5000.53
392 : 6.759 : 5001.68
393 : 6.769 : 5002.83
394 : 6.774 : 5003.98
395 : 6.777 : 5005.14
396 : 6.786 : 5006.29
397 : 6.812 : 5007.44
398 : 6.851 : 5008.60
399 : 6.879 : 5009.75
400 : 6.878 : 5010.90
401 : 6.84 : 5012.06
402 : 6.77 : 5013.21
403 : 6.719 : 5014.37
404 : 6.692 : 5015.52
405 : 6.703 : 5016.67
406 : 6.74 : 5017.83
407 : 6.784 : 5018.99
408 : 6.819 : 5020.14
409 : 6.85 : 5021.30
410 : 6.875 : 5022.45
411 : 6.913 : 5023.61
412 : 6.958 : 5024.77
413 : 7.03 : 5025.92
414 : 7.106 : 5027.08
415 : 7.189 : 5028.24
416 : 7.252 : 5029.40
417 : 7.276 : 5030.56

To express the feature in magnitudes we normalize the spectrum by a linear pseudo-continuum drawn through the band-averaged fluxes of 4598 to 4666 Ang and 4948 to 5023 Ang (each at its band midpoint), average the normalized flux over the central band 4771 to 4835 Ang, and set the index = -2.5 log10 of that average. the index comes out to 0.17 mag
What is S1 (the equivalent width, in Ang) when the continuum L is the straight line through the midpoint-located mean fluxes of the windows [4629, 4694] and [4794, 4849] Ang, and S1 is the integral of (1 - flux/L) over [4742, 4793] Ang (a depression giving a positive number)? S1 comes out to 4.18 Ang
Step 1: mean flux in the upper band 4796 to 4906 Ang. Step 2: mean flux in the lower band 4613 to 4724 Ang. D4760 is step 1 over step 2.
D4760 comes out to 0.9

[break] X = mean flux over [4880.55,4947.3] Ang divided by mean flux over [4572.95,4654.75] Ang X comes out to 1.1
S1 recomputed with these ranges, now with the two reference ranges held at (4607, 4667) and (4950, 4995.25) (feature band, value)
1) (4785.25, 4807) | 3.0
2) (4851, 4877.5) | 0.8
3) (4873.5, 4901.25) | 0.1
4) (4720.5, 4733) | 0.2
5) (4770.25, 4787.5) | 4.5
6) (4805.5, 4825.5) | 2.1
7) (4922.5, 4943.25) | -2.8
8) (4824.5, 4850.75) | 2.9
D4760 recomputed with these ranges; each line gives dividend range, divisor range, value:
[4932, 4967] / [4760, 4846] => 1.25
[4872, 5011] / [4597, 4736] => 1.01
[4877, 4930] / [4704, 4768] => 1.08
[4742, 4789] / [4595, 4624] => 0.83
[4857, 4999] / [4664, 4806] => 1.09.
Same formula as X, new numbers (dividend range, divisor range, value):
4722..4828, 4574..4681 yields 0.89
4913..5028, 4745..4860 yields 1.14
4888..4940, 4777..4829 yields 1.26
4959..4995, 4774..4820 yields 1.16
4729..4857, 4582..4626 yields 0.88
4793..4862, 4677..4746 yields 0.91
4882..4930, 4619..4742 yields 1.05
